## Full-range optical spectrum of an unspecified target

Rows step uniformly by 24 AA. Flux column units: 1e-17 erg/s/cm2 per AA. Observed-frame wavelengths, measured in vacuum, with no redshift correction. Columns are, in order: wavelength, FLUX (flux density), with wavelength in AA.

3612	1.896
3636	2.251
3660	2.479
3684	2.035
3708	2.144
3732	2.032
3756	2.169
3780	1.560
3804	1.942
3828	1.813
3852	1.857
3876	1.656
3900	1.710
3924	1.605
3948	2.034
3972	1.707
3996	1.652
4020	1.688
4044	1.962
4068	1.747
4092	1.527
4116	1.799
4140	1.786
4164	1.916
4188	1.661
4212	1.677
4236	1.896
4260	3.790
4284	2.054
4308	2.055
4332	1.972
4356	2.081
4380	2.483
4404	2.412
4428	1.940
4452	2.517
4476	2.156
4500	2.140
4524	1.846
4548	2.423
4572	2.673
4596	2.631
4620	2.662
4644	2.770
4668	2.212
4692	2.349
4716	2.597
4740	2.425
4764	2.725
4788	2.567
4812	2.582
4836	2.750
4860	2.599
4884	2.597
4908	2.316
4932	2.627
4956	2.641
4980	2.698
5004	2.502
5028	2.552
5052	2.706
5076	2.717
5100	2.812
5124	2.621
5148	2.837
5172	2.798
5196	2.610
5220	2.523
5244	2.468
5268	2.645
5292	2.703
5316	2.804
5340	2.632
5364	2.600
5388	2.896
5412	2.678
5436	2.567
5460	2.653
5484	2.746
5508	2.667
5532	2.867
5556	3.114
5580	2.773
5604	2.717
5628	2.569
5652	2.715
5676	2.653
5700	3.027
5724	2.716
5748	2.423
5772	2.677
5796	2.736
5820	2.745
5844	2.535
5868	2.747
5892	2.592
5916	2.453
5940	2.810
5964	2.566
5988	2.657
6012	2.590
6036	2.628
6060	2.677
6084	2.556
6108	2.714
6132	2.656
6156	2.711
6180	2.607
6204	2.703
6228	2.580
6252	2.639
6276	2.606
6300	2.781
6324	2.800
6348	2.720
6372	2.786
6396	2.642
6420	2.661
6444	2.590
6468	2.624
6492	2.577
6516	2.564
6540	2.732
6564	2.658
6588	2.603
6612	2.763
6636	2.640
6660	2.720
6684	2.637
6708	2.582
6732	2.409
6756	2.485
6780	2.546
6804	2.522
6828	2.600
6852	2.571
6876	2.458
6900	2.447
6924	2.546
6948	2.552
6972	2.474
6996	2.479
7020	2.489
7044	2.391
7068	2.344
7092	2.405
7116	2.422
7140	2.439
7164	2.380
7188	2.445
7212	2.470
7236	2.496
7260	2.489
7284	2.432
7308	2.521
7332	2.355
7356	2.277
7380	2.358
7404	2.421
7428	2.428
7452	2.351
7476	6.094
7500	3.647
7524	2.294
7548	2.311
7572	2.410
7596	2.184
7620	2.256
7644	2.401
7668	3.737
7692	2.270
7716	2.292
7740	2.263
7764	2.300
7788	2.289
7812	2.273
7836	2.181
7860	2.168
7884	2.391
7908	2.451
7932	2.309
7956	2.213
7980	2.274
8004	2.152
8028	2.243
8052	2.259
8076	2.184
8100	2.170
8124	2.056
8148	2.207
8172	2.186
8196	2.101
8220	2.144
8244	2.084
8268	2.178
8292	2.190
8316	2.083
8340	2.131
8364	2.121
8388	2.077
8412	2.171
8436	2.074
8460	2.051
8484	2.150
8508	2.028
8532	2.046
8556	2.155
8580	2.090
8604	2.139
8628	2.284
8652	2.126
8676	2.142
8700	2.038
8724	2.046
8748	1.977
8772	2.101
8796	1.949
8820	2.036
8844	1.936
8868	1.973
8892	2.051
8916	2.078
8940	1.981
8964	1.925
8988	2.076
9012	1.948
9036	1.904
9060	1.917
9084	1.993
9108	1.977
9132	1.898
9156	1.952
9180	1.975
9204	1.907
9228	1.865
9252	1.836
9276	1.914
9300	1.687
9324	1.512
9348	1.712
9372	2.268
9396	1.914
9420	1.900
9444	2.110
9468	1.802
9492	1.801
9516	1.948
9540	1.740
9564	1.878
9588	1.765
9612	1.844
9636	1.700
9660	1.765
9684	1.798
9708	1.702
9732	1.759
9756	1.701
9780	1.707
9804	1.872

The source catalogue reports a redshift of 0.14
